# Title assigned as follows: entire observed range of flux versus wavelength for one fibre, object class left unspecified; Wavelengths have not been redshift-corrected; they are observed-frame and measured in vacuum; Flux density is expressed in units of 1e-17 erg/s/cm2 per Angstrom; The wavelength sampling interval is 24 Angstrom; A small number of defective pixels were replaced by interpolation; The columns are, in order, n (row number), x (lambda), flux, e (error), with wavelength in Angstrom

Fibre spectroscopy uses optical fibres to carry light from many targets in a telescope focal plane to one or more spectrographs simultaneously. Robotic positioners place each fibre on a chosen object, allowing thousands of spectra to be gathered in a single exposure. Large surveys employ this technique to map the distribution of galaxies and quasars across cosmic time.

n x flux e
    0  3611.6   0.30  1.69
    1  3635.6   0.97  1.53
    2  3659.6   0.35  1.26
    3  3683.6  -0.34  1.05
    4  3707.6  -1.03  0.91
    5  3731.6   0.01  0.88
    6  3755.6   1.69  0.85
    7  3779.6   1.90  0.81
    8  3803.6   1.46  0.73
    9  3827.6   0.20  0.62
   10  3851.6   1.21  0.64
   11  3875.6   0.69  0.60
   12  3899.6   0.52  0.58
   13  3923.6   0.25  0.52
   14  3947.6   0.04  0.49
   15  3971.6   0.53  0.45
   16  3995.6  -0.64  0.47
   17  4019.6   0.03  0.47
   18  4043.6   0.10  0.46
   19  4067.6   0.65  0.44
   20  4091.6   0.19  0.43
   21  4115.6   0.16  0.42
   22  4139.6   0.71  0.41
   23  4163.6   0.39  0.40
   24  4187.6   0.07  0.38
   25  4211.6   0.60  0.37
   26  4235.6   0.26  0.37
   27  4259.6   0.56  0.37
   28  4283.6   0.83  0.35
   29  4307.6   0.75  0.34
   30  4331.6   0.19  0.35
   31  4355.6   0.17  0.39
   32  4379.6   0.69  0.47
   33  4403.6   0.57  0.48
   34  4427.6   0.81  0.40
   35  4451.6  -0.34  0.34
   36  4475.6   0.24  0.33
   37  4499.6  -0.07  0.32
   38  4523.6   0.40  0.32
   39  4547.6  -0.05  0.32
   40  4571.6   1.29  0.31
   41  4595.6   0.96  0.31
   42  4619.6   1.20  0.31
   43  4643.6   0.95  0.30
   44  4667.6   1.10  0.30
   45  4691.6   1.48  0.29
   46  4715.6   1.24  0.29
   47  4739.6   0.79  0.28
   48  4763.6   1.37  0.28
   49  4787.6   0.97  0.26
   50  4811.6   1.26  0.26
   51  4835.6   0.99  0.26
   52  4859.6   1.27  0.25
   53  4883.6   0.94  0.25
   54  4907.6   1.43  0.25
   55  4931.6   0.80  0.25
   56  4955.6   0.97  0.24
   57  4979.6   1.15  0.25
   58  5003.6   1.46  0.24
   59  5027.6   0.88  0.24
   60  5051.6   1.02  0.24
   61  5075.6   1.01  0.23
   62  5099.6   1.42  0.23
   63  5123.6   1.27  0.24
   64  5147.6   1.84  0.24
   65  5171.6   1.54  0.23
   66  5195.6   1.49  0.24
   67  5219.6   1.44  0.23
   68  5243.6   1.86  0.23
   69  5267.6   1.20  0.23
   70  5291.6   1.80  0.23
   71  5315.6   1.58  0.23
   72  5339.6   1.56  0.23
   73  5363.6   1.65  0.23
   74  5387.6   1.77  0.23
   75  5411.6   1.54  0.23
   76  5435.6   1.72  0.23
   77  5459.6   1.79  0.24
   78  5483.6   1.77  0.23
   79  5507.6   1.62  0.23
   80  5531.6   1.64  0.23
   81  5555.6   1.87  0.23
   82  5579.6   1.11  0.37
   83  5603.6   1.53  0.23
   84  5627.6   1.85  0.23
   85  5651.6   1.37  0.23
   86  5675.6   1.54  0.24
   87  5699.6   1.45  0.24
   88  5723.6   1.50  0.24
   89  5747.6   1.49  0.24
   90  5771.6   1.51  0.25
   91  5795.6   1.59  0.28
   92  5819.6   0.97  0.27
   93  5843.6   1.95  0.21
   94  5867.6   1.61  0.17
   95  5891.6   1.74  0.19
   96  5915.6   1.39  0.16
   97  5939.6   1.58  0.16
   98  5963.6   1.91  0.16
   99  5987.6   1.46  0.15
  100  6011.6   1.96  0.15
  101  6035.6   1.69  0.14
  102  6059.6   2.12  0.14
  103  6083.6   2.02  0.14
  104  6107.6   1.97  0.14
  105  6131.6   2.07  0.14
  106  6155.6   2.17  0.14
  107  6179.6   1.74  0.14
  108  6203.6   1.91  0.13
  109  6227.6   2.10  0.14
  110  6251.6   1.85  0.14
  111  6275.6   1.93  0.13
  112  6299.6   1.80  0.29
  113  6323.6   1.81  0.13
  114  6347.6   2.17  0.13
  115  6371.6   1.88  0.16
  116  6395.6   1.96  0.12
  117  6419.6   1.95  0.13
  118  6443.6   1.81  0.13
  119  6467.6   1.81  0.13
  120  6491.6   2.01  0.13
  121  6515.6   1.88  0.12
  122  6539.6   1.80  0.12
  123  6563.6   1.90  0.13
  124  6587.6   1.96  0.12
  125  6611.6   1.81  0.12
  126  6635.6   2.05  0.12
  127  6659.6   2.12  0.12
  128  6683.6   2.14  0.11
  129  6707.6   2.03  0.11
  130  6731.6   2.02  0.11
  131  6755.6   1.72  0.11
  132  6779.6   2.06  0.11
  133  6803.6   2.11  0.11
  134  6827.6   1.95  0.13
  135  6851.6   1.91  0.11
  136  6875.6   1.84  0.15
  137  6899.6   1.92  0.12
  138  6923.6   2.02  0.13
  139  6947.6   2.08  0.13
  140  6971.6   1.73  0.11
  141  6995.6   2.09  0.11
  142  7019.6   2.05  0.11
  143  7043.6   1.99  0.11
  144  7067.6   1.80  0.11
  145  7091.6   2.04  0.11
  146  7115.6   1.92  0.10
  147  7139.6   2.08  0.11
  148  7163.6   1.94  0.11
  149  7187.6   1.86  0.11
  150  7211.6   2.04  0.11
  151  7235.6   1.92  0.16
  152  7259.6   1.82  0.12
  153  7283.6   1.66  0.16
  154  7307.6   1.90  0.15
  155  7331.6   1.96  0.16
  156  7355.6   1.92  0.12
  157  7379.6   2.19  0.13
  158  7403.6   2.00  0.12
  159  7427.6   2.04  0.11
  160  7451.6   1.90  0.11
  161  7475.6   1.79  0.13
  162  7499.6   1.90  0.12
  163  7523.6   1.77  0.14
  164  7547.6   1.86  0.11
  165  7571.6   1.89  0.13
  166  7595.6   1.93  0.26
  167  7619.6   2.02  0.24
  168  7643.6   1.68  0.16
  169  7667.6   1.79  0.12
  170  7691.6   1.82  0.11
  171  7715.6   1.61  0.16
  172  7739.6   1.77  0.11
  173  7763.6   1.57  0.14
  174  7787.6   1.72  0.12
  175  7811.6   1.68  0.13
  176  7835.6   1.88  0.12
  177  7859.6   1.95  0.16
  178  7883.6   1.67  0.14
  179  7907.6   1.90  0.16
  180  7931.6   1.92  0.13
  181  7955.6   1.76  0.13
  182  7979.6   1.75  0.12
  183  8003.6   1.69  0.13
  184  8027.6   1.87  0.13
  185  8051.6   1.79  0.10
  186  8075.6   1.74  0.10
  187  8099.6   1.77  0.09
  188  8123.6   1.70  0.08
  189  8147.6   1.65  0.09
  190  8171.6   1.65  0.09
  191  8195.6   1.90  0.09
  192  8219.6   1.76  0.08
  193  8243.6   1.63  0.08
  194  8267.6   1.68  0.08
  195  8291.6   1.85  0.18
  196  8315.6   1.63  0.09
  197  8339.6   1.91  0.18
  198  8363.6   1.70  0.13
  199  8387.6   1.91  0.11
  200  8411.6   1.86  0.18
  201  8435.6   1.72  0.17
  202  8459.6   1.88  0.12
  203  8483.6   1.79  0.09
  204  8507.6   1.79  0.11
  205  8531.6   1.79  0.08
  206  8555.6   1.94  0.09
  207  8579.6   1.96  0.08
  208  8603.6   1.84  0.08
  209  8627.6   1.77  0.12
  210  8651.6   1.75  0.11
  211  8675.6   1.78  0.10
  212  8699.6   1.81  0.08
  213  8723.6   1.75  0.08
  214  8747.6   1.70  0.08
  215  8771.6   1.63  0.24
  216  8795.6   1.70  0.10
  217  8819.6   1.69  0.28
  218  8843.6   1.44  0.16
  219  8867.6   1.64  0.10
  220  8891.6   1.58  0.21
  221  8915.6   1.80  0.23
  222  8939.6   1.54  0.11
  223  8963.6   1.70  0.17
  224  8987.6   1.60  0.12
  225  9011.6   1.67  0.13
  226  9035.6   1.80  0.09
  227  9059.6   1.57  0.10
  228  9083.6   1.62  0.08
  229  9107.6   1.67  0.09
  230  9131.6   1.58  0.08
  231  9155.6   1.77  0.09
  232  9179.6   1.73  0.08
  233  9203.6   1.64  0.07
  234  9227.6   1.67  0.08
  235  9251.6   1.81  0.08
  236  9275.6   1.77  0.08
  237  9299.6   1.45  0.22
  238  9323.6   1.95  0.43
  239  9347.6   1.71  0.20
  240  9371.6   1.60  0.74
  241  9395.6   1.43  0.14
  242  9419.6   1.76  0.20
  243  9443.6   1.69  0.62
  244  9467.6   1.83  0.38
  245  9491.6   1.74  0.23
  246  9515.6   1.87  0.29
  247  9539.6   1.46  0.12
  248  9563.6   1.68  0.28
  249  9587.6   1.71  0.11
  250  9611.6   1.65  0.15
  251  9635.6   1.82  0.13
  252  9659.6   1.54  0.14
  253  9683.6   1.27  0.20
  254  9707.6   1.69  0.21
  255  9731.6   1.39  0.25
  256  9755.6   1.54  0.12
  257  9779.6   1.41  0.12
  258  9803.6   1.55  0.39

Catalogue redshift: 0.15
